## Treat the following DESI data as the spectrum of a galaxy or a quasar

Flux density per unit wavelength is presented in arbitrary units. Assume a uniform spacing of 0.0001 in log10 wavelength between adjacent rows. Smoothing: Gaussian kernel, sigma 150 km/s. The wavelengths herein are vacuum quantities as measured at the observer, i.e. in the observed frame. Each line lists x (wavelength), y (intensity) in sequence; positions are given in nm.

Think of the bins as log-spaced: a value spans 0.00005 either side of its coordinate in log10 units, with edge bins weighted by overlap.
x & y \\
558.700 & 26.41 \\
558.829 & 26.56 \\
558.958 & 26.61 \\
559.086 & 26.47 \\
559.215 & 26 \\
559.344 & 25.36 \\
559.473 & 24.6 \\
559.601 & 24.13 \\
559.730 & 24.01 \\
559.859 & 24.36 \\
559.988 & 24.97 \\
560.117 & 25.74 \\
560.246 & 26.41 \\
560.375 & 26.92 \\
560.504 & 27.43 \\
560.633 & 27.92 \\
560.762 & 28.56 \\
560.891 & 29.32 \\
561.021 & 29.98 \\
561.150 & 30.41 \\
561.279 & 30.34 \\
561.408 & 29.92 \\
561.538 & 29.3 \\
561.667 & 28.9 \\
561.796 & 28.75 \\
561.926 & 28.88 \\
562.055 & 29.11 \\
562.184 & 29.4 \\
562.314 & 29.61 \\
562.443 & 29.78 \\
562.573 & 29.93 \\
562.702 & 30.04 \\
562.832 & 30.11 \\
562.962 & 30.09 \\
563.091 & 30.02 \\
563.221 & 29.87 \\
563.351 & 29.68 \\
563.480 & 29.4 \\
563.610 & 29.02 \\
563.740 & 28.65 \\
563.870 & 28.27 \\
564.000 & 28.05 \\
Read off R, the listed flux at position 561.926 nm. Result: 28.88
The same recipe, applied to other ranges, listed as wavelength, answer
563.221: 29.87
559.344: 25.36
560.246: 26.41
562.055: 29.11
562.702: 30.04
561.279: 30.34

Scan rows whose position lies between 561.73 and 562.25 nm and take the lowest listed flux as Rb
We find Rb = 28.75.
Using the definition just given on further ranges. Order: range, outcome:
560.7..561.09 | 28.56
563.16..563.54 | 29.4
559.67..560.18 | 24.01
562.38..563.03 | 29.78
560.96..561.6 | 29.3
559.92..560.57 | 24.97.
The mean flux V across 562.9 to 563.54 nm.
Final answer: 29.8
